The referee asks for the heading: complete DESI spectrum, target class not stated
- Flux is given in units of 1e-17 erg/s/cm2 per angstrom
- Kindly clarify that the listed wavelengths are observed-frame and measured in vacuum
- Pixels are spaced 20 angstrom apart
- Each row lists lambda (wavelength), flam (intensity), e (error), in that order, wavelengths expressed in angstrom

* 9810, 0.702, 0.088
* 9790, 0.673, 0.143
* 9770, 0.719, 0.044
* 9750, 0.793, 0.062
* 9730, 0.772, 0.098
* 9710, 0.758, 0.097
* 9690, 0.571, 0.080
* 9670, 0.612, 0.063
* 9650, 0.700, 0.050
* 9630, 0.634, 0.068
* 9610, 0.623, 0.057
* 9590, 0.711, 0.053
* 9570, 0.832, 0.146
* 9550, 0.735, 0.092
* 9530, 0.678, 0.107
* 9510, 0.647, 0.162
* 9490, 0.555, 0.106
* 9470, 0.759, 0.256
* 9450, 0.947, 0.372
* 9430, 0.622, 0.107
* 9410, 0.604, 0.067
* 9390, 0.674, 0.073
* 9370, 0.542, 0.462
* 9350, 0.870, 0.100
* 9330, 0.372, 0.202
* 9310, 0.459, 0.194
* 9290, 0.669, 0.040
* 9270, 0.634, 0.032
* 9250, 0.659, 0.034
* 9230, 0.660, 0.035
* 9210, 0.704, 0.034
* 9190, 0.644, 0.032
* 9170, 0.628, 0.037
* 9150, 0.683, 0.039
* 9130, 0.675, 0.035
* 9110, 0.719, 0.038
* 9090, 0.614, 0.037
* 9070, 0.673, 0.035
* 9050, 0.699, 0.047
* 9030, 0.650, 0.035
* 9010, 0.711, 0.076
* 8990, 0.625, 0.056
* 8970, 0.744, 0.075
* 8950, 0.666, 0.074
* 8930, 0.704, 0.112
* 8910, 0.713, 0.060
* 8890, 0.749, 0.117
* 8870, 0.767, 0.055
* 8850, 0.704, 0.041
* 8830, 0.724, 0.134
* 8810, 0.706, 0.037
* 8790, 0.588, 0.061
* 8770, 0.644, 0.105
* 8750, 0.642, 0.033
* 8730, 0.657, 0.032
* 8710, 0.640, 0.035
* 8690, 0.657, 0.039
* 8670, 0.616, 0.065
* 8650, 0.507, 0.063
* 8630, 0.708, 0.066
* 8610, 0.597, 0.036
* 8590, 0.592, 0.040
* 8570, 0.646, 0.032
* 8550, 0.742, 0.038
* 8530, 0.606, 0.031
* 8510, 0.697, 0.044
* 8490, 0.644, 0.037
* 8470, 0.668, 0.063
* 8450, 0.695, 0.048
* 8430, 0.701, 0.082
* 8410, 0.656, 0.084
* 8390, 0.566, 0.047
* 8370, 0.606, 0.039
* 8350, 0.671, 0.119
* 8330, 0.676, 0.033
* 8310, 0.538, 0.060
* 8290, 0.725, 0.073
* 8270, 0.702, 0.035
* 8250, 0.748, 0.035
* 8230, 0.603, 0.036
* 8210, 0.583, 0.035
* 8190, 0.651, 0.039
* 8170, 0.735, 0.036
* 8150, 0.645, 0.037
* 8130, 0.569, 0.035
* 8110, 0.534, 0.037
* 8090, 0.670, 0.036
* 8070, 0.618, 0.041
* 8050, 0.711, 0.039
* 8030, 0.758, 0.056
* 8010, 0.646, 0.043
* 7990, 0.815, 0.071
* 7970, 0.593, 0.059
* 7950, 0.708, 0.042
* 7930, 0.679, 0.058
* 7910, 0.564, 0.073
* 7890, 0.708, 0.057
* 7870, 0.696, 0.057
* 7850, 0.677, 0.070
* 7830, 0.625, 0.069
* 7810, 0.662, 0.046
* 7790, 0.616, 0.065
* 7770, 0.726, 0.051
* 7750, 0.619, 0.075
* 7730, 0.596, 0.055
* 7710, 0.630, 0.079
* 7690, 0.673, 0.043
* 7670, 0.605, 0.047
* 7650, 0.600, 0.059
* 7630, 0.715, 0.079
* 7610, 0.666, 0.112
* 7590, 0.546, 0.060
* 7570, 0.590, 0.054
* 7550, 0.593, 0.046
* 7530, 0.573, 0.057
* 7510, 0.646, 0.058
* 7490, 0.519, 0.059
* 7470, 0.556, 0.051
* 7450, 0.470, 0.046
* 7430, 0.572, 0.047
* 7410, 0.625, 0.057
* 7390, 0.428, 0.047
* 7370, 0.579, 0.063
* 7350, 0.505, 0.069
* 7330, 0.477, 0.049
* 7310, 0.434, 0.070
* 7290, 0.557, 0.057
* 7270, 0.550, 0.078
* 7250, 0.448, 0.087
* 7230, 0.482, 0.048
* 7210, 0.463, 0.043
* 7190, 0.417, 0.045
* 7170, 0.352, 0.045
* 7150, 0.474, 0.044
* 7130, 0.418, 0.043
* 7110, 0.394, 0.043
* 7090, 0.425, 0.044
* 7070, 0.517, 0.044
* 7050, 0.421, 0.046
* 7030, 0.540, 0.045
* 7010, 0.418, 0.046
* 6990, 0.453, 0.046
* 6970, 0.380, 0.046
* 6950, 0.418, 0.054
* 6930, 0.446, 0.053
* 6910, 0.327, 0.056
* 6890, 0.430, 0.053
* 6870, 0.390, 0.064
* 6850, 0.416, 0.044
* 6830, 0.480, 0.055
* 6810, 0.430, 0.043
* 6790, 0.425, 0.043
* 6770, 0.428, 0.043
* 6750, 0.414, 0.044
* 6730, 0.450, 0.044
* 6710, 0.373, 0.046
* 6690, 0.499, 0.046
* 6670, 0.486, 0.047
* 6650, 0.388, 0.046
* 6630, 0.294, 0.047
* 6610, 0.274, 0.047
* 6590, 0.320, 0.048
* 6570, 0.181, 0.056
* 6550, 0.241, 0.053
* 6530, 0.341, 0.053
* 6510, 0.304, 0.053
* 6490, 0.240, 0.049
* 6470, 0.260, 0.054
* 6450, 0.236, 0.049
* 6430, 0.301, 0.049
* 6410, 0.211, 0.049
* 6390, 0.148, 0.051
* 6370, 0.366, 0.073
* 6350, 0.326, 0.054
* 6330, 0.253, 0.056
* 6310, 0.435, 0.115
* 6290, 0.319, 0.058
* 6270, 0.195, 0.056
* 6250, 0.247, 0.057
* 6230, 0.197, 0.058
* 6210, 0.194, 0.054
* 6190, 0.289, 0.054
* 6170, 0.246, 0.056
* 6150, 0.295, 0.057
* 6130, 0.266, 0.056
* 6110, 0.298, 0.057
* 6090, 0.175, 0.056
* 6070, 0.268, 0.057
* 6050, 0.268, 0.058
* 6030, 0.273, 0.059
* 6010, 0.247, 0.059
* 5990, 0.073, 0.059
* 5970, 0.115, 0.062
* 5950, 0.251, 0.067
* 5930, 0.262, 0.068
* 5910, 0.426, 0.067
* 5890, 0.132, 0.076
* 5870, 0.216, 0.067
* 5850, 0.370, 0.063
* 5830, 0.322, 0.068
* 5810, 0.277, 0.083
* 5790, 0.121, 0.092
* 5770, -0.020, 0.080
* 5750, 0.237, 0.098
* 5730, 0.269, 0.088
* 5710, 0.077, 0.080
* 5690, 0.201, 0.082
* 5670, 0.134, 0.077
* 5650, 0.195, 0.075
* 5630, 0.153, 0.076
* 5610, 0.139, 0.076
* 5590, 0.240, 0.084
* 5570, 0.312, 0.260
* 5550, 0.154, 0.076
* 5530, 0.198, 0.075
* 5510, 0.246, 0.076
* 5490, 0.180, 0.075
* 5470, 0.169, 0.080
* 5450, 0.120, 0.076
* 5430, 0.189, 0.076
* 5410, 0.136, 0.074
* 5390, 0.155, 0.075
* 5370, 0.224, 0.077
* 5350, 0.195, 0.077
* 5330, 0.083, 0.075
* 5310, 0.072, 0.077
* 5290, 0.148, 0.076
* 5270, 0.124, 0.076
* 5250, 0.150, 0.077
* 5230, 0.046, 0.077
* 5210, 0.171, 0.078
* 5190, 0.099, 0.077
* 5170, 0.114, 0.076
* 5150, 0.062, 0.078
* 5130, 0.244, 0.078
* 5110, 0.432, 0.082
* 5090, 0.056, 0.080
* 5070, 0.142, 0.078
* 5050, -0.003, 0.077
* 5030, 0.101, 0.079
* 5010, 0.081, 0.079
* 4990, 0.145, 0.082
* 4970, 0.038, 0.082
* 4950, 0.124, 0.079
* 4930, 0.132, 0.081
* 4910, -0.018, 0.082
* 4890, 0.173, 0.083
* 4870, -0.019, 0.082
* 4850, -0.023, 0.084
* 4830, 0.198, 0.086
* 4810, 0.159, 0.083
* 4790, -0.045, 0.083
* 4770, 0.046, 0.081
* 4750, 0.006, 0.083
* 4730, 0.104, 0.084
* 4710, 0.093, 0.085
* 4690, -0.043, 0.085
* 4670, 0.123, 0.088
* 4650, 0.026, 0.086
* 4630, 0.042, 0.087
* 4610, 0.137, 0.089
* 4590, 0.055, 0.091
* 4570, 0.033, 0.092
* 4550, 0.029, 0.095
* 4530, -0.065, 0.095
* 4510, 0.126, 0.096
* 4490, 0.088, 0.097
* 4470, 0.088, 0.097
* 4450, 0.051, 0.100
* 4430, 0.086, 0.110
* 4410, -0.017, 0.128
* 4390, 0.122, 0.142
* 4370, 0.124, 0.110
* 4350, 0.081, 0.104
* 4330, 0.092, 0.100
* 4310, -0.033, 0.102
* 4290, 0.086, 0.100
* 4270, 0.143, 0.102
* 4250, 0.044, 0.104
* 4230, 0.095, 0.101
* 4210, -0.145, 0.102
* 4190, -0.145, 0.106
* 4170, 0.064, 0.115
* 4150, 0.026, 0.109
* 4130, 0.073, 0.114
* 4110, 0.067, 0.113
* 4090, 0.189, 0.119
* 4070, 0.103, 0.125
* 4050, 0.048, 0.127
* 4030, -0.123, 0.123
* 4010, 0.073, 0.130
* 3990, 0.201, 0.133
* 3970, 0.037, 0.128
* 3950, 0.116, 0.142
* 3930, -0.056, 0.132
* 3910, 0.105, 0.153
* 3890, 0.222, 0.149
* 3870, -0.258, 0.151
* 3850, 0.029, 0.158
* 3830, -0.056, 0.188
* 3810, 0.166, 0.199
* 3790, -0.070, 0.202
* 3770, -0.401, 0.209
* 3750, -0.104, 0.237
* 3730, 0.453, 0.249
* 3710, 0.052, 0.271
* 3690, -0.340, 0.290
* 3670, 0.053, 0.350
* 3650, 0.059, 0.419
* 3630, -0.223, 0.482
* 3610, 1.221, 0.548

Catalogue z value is 0.67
